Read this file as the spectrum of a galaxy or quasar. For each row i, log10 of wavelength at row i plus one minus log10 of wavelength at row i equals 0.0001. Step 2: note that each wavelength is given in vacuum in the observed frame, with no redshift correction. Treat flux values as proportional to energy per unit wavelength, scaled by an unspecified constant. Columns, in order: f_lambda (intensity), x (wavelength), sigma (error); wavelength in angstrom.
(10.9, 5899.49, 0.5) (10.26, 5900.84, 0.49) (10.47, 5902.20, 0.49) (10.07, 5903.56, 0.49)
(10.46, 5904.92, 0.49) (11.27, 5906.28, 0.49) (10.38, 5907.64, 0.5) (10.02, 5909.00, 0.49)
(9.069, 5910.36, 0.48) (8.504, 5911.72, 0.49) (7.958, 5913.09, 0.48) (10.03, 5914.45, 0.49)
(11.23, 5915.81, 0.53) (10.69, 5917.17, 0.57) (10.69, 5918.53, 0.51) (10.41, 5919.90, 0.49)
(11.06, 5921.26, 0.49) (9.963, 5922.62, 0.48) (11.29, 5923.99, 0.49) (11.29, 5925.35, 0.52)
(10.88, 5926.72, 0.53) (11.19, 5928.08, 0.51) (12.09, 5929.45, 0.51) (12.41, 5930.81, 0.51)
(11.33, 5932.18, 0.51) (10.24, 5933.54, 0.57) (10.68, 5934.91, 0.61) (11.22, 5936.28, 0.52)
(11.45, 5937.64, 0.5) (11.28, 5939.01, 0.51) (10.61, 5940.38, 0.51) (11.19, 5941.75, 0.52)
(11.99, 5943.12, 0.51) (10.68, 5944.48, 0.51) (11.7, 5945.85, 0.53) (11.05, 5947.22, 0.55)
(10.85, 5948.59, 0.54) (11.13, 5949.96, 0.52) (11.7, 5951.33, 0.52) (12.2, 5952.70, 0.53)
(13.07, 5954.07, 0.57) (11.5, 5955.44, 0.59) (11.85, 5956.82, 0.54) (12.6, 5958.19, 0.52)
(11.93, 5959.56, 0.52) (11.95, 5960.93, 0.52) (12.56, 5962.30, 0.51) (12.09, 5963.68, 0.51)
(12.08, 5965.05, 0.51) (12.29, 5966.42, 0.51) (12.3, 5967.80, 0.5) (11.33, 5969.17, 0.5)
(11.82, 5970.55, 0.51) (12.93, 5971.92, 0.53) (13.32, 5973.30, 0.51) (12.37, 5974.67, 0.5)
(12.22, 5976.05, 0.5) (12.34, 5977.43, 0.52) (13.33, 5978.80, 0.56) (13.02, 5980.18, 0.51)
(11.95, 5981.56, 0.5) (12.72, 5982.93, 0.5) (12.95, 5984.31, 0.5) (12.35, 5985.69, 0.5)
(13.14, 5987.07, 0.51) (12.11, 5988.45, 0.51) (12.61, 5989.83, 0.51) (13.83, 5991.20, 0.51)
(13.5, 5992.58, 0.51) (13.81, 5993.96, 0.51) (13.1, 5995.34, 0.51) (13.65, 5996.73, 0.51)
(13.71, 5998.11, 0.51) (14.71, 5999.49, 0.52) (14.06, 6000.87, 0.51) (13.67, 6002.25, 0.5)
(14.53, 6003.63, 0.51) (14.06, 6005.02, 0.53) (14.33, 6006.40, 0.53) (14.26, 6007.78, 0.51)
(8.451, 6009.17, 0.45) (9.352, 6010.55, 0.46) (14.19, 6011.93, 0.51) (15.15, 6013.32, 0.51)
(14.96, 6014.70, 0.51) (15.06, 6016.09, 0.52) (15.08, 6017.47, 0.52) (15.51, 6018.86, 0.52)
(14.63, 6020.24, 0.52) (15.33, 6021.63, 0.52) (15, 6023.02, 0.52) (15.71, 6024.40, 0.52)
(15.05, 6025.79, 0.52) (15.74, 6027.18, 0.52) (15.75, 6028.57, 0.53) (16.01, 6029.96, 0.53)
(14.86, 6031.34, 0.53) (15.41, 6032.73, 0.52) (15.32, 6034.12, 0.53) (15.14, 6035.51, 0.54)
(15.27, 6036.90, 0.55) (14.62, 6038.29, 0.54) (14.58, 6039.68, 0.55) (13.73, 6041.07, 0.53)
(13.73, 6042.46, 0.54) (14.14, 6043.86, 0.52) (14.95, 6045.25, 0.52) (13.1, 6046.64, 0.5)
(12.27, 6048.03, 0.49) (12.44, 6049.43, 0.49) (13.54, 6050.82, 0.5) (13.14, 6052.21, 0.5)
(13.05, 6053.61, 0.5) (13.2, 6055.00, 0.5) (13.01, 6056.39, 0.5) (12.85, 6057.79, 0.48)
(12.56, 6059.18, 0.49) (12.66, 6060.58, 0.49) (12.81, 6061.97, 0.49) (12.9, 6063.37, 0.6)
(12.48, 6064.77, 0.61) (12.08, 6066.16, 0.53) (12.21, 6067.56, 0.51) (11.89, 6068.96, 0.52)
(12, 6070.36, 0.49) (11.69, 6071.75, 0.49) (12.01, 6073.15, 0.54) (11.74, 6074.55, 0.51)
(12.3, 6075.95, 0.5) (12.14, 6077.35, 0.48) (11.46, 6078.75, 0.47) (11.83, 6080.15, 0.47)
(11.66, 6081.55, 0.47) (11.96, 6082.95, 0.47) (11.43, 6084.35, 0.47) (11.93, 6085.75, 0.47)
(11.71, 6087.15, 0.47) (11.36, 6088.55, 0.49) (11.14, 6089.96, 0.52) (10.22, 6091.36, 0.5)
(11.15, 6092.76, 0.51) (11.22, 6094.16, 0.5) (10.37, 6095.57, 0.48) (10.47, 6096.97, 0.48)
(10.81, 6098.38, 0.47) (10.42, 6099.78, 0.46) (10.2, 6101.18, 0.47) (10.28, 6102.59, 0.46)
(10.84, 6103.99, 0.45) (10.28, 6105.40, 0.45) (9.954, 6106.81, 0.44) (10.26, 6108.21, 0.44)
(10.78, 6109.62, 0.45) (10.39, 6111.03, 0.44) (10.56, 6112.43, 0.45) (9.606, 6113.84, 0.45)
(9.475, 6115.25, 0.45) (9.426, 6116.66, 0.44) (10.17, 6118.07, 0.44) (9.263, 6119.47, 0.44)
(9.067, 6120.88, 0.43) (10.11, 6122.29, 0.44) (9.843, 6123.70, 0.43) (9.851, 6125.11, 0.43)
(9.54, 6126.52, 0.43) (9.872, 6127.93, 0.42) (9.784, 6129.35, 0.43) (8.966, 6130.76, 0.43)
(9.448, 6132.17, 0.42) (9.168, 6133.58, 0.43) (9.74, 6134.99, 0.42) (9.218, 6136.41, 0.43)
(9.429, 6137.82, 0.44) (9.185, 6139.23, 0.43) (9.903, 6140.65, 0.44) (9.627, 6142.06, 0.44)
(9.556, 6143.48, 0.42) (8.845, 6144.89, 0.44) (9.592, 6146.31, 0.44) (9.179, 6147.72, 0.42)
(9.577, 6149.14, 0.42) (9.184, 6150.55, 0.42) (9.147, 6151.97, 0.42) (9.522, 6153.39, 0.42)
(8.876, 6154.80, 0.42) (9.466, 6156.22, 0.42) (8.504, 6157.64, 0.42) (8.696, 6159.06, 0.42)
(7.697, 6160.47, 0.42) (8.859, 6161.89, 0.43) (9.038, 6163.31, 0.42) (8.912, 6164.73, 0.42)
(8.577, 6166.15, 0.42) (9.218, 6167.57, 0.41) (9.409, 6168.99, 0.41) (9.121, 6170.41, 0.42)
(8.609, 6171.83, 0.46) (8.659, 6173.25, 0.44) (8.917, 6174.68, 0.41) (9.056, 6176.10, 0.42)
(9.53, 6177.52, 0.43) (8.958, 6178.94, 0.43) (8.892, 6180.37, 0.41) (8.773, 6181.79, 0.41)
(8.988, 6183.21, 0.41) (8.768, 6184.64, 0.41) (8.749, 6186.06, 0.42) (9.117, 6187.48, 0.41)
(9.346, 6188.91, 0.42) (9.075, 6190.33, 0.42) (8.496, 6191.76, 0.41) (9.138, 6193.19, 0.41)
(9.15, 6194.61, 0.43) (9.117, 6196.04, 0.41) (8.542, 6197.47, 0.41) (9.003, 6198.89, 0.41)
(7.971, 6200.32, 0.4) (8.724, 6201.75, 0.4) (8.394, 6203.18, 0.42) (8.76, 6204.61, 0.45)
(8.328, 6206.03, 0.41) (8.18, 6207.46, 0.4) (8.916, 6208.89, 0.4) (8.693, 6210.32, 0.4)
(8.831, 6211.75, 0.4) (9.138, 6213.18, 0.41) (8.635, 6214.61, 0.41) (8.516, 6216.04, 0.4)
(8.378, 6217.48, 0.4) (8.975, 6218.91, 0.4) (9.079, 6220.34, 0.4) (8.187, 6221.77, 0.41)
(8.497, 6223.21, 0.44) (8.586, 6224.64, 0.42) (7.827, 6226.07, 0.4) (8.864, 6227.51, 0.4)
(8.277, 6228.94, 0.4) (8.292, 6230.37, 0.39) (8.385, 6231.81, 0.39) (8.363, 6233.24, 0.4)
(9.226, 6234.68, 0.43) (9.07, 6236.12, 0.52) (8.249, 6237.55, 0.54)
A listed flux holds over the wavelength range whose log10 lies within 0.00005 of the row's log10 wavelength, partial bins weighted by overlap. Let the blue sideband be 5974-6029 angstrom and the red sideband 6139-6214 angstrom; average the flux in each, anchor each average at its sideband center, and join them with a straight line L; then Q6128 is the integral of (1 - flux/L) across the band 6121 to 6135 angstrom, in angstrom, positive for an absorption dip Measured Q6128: 0.9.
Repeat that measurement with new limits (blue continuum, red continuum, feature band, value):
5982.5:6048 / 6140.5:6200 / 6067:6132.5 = 3.68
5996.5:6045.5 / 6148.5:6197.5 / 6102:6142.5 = 3.75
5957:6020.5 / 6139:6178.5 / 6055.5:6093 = -3.10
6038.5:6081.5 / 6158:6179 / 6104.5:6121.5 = 1.43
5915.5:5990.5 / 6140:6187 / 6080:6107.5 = -2.74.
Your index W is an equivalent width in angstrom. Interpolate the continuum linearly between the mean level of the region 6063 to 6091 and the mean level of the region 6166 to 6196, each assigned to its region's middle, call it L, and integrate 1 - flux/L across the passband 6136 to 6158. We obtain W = 1.4 angstrom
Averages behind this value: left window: 11.9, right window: 8.99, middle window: 9.31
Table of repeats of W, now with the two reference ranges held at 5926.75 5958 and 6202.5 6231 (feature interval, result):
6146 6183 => 0.50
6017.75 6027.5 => -4.28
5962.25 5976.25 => -1.43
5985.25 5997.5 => -2.49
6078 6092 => -2.15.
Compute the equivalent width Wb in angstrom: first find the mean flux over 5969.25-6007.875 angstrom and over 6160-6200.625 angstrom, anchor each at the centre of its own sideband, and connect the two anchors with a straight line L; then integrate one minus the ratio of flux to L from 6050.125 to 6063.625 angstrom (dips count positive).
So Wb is -1.5 angstrom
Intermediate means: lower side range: 13.2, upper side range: 8.9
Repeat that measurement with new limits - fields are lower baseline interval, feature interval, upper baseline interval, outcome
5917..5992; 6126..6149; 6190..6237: 0.33 angstrom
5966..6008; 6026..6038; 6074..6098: -2.98 angstrom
